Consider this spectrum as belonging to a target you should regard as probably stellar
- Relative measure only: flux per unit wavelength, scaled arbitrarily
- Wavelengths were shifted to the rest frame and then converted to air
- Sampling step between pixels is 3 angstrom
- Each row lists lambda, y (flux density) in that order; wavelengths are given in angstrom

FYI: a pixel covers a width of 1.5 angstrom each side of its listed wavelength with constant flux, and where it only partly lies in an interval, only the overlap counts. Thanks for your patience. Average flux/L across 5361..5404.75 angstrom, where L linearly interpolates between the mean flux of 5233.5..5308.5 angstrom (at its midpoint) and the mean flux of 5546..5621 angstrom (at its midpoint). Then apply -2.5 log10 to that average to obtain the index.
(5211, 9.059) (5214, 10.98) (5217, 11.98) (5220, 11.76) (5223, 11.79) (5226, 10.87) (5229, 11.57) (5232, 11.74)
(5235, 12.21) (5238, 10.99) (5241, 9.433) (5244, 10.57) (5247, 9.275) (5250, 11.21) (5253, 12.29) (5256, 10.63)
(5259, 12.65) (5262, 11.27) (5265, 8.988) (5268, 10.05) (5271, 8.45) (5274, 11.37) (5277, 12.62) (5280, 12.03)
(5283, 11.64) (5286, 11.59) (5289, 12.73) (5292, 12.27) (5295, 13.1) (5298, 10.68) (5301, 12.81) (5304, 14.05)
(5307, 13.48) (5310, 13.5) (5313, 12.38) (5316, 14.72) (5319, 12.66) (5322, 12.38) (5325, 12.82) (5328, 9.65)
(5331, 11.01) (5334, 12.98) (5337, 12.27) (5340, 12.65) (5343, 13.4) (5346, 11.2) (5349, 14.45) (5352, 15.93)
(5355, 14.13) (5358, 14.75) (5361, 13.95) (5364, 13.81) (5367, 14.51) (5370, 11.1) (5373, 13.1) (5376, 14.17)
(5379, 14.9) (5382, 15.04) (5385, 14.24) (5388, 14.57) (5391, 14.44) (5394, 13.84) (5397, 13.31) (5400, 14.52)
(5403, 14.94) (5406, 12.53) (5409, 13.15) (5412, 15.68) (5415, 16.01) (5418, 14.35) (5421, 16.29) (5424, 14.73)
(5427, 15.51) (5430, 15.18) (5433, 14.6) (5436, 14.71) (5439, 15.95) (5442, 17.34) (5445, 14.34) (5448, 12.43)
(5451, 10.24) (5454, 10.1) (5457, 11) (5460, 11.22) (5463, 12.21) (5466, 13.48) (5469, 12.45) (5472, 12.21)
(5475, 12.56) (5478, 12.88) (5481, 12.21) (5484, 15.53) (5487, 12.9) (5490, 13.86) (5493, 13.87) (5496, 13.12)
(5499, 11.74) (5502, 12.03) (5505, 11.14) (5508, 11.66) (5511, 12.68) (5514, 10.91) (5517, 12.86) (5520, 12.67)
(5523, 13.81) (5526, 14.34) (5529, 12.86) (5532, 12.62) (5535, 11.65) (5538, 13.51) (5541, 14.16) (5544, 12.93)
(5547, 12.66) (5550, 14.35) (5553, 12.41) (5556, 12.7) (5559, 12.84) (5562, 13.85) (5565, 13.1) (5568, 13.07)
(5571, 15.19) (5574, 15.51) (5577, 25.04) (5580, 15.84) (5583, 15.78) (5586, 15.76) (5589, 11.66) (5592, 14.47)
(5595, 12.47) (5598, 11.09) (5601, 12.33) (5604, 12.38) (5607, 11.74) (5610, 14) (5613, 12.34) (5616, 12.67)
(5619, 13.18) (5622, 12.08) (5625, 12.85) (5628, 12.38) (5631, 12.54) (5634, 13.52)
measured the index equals -0.14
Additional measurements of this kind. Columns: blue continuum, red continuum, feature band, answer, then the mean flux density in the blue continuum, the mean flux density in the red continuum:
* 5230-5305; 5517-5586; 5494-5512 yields 0.13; 11.4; 14.1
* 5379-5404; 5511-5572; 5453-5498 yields 0.08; 14.4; 13.1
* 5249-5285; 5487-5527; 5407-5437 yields -0.23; 11.1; 12.7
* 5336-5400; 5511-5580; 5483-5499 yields 0.02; 13.8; 13.8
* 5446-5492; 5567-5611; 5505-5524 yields 0.07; 12.4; 14.4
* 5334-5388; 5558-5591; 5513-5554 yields 0.15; 13.7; 15.3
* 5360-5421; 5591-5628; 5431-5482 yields 0.06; 14.2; 12.6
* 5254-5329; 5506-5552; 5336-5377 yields -0.11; 12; 12.9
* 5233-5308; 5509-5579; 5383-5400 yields -0.14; 11.4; 13.7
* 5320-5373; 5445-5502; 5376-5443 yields -0.16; 13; 12.5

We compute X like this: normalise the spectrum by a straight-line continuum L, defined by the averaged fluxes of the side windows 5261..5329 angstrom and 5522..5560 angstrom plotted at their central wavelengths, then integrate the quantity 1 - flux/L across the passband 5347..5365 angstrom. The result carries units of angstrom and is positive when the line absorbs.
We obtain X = -3.2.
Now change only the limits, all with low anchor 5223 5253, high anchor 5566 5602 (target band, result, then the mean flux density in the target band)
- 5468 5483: 1.19 angstrom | 12.6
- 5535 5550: 1.19 angstrom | 13.3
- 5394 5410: -1.12 angstrom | 13.7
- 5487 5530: 4.08 angstrom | 12.7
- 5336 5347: -0.26 angstrom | 12.4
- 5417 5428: -1.85 angstrom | 15.2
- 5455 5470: 1.68 angstrom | 12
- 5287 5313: -2.43 angstrom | 12.8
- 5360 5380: -1.83 angstrom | 13.6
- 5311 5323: -1.22 angstrom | 13.1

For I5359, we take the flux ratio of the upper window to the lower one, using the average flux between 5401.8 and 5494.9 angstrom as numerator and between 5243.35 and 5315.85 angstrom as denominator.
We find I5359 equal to 1.17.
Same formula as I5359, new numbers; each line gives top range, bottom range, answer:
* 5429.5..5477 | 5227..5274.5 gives 1.21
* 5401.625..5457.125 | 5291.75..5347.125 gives 1.14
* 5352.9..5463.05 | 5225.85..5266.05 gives 1.27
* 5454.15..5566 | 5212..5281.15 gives 1.15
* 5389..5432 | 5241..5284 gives 1.34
